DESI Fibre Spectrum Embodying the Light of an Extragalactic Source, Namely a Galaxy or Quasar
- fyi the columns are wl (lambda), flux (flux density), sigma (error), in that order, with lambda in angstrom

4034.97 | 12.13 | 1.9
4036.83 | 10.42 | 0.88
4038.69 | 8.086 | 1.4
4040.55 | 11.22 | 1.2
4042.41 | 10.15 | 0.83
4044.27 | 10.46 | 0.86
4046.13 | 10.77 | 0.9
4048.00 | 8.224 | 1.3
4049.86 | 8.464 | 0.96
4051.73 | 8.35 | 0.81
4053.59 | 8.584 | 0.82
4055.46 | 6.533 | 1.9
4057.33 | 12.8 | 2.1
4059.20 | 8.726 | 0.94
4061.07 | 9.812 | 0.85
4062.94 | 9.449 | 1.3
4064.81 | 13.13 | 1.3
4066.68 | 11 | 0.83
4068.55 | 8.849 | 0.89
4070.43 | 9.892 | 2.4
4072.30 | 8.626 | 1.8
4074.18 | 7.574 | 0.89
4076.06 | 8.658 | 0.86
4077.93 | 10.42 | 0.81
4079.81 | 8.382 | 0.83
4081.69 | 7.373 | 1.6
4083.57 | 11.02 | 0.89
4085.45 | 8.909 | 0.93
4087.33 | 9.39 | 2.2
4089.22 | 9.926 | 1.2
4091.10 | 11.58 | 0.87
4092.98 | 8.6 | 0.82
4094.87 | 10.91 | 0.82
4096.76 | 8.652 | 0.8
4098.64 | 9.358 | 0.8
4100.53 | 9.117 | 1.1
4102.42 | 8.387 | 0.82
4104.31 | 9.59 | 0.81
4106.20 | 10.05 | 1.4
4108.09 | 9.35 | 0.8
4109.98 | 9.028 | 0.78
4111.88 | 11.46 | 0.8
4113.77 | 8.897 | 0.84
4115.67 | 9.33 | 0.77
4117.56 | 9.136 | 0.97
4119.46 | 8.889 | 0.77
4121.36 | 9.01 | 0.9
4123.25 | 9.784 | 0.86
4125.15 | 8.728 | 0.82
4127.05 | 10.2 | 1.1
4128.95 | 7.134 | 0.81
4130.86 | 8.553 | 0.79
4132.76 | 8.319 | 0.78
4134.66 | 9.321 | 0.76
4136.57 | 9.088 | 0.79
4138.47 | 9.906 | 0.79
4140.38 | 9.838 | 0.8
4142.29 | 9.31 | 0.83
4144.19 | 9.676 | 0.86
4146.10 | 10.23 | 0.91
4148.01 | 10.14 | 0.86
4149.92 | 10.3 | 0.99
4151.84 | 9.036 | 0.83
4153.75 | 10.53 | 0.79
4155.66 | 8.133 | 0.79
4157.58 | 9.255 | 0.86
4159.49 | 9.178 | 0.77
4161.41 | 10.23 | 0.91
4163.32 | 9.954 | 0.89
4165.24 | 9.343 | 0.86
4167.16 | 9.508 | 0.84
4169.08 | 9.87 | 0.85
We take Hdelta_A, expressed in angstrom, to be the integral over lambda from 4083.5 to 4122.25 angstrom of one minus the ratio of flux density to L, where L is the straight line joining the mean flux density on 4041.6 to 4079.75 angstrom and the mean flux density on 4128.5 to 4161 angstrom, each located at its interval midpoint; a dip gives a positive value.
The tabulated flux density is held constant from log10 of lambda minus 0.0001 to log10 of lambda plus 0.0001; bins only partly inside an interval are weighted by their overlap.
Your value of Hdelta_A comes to -0.4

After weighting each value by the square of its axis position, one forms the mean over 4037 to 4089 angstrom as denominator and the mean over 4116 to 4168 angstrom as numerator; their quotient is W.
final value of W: 1.03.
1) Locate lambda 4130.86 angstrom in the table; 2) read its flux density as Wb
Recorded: 8.553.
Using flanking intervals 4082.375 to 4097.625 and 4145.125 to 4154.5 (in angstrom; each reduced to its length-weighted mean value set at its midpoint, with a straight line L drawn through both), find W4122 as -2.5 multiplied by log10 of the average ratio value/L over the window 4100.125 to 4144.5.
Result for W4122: 0.08 mag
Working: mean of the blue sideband 9.83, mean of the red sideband 10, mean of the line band 9.25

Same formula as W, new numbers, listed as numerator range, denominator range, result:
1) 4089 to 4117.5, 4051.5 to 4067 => 1.00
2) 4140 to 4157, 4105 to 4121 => 1.04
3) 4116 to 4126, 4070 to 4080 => 1.05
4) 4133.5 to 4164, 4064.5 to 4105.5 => 1.05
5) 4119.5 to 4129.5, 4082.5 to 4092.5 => 0.92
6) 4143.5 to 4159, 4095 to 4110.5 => 1.06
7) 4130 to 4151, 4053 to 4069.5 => 1.00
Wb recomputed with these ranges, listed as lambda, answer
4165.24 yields 9.343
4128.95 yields 7.134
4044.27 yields 10.46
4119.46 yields 8.889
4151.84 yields 9.036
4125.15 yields 8.728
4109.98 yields 9.028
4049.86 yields 8.464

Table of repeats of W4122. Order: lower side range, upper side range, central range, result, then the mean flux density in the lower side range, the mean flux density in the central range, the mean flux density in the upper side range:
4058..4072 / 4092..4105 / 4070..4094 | 0.05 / 10.1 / 9.25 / 9.23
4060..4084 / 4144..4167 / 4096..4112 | 0.03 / 9.52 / 9.35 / 9.66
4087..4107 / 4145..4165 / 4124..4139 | 0.09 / 9.6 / 8.89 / 9.68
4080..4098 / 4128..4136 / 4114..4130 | -0.05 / 9.54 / 9.02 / 8.36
